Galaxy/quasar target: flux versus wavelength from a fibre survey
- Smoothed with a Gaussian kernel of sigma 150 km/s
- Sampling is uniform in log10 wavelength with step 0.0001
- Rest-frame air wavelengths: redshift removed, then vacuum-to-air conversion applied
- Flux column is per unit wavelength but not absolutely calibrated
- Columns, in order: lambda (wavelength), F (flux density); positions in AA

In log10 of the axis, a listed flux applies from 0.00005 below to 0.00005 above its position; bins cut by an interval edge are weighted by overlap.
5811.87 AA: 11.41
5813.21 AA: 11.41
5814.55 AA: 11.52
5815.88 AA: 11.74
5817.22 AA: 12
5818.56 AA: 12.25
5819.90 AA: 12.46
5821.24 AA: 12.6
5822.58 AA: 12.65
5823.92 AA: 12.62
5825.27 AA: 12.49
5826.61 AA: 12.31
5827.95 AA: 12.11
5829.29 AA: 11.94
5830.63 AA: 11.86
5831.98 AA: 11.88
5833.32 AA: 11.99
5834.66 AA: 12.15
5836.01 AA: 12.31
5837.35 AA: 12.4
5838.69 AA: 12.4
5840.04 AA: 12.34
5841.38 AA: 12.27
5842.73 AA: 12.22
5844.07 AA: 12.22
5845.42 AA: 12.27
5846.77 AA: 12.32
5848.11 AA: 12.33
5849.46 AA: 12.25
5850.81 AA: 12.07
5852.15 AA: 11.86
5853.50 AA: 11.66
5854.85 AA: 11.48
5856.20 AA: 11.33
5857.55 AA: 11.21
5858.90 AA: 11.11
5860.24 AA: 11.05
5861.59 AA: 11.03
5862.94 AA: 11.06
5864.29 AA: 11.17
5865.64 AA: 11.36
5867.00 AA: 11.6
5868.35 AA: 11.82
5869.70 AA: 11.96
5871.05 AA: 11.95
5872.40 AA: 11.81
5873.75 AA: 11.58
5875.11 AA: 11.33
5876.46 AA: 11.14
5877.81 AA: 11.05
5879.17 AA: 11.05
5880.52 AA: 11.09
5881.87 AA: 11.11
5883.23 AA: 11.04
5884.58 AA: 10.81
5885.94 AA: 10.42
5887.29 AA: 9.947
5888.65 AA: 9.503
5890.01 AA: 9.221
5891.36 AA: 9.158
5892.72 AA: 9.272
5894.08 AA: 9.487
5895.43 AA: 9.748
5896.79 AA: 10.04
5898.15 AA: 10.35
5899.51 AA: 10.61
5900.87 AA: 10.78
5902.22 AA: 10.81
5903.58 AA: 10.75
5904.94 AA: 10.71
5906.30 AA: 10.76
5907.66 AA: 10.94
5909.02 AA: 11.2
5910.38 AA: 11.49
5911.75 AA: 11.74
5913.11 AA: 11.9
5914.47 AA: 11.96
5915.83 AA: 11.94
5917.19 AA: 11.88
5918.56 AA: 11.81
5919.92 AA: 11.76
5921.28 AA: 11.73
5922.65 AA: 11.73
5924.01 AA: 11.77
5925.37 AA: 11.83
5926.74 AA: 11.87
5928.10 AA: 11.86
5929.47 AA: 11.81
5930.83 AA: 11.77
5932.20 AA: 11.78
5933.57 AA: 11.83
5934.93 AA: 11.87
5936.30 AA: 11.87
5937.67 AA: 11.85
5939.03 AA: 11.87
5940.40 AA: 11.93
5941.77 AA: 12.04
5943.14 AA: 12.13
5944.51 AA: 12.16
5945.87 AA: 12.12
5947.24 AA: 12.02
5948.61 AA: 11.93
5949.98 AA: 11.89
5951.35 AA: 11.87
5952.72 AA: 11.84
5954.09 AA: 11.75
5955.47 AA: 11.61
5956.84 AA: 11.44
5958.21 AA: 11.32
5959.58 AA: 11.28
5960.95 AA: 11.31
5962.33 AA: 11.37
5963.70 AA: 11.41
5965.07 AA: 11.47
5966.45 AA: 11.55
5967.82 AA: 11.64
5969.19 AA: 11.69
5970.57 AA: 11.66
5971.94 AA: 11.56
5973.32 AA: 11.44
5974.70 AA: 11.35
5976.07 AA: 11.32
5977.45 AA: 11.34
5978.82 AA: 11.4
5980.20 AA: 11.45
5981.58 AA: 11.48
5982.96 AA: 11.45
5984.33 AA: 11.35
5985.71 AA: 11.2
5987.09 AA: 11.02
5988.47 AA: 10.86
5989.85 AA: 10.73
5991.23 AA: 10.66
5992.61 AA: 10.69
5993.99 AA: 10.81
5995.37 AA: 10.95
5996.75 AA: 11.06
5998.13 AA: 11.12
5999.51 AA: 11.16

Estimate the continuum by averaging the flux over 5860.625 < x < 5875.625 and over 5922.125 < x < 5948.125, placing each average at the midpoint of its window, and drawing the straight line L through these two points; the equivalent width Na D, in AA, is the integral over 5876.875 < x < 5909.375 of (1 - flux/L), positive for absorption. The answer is 3.5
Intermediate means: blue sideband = 11.5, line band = 10.4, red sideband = 11.9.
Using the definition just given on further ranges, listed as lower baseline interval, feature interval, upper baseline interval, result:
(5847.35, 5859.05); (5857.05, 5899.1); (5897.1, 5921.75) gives 2.71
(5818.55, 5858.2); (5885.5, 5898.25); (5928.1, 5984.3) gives 2.41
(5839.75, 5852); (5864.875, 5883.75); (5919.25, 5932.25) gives 1.03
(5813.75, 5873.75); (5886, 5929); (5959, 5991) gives 2.69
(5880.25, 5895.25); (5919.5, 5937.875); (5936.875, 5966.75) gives -1.12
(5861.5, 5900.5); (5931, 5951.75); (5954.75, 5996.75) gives -1.59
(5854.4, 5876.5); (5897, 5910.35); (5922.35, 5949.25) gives 1.04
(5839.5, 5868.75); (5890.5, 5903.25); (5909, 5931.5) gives 1.87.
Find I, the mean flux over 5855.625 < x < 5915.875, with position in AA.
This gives 10.9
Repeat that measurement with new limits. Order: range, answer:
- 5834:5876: 11.8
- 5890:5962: 11.4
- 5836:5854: 12.2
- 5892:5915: 10.7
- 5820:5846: 12.3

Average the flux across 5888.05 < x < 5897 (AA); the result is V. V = 9.46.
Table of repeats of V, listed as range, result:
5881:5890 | 10.4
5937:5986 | 11.6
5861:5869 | 11.3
